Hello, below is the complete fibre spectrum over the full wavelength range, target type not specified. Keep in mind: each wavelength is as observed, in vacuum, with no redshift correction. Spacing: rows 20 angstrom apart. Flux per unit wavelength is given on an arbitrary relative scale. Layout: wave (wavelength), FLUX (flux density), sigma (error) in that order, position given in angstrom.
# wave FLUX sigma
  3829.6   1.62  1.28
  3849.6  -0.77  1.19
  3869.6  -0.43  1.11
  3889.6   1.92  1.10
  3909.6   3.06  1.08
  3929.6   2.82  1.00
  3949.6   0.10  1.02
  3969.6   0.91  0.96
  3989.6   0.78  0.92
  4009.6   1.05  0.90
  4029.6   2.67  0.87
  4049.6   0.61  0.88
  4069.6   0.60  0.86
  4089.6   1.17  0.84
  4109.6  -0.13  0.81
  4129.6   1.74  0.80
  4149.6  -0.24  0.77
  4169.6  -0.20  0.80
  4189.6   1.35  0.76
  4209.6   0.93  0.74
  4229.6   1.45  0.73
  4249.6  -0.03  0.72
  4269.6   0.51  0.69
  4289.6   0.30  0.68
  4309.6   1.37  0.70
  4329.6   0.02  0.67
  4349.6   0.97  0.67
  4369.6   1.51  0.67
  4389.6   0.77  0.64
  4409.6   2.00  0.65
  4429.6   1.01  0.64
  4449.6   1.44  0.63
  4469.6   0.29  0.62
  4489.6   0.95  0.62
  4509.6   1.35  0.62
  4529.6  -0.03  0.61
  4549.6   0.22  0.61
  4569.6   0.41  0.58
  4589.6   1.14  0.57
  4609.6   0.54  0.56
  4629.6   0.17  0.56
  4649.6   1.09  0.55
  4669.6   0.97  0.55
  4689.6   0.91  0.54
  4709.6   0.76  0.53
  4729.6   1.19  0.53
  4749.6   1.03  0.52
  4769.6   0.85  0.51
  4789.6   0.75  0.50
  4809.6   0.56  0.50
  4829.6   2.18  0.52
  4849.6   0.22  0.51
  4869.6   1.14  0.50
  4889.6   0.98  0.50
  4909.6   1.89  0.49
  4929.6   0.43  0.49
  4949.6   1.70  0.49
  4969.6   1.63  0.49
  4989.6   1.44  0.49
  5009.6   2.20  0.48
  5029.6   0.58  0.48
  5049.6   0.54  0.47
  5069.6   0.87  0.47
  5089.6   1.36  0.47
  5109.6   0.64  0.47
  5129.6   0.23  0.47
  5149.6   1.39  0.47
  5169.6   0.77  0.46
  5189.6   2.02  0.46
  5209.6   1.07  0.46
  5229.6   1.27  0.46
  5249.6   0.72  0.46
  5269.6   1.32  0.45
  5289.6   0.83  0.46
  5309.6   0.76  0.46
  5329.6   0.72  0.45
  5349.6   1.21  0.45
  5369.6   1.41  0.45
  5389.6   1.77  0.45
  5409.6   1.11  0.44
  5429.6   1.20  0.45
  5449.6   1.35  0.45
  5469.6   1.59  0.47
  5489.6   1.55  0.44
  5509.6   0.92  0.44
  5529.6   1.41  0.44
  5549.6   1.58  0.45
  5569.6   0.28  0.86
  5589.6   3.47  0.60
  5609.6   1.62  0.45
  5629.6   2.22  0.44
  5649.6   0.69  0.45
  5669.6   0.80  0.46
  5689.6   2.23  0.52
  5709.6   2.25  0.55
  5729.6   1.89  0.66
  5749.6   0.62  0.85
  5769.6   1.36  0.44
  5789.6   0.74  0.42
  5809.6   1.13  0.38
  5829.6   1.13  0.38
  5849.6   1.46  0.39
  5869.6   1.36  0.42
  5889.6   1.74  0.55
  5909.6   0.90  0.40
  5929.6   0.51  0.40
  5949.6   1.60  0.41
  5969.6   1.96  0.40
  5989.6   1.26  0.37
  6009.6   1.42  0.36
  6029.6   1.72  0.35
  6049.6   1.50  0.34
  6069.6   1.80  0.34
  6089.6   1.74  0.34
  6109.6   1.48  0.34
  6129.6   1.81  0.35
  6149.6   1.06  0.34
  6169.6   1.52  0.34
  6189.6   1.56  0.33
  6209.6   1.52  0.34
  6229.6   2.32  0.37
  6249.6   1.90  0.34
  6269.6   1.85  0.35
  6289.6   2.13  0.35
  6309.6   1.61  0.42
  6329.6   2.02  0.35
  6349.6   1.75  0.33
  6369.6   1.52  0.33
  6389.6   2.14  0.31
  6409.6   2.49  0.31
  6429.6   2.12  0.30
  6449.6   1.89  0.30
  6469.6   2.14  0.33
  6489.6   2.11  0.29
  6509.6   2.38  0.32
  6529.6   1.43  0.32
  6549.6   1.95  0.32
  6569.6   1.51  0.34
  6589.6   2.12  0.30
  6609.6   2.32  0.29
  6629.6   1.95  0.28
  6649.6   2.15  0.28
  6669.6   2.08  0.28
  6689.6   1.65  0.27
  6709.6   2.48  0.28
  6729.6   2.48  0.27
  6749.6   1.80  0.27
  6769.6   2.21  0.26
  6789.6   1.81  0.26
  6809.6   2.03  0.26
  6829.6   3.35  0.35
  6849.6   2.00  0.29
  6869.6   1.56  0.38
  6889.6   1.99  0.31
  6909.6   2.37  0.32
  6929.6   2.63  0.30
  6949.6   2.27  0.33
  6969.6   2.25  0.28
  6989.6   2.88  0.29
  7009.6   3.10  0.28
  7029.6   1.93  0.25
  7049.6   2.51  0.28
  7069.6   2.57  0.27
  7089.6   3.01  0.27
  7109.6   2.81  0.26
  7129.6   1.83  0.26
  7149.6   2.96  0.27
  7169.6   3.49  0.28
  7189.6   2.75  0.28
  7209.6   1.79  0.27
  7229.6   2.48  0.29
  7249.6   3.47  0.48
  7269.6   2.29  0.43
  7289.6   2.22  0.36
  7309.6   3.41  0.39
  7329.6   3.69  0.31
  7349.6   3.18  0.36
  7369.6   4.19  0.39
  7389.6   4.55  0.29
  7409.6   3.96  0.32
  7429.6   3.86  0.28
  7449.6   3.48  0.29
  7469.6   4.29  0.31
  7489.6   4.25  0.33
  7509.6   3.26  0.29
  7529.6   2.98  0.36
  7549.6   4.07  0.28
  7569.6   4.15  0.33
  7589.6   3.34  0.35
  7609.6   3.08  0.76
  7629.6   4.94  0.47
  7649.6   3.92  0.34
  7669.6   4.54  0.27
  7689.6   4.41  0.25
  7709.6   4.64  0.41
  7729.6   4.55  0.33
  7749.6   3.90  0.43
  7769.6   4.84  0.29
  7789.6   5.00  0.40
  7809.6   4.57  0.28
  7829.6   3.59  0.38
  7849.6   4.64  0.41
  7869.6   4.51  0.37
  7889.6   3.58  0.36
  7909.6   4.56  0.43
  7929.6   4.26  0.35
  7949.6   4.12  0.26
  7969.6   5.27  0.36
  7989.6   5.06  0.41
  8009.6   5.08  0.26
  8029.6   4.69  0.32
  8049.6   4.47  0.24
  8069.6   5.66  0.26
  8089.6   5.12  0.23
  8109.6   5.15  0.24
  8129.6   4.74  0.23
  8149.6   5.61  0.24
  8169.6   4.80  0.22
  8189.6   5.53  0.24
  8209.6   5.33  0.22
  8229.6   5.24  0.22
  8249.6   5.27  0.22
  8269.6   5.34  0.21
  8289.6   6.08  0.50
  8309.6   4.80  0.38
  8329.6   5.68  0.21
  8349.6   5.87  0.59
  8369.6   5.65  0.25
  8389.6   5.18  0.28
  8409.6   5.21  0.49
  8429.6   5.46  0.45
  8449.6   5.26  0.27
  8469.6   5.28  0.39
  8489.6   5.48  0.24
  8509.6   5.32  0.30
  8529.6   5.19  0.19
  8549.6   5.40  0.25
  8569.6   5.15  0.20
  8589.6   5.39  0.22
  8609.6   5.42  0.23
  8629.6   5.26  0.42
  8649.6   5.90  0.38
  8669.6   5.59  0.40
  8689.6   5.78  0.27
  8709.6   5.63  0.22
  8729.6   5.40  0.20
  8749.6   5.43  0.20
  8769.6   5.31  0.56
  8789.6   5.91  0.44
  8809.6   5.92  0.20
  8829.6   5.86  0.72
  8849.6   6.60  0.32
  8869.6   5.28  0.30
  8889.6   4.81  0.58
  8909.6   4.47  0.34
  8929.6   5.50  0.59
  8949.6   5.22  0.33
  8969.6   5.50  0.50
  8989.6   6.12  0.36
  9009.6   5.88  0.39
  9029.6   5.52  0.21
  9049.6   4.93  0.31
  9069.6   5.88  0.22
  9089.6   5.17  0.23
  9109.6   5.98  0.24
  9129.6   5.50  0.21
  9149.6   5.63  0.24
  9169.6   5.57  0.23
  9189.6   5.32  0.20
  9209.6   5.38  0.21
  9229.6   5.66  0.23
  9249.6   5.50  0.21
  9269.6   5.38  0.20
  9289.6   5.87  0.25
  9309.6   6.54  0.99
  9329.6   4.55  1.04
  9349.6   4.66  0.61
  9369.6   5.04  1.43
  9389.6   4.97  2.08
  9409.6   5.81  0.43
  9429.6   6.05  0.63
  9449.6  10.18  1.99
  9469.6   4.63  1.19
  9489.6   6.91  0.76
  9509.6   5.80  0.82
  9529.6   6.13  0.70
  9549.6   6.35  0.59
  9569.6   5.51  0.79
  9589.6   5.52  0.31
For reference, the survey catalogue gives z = 0.833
